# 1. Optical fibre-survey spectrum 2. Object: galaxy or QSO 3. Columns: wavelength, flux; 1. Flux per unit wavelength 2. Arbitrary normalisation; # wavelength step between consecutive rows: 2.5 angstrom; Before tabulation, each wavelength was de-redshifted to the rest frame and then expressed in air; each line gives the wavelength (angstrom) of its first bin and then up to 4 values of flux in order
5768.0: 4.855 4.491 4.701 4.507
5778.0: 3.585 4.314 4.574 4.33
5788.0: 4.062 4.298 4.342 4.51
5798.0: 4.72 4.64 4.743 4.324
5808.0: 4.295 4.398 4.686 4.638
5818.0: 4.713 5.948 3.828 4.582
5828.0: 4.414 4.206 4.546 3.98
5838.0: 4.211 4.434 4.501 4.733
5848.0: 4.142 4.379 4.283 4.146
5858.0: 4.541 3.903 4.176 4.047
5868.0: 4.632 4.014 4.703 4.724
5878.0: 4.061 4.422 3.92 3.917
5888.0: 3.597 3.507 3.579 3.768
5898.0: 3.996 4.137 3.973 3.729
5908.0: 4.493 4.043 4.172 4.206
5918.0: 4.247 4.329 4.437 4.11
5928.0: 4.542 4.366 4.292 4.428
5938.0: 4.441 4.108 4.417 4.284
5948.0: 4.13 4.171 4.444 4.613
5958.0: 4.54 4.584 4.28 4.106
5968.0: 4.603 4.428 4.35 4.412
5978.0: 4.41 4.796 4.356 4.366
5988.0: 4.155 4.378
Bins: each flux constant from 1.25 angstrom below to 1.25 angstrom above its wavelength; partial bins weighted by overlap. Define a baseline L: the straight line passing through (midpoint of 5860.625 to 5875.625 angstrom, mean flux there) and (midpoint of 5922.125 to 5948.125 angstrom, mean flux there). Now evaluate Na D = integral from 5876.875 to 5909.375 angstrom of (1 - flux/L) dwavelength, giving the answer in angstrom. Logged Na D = 3.0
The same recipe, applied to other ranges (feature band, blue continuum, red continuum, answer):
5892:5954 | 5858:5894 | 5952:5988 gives 1.13 angstrom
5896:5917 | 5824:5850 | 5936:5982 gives 1.44 angstrom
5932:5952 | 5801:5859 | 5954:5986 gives 0.76 angstrom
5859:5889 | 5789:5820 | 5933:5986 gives 2.00 angstrom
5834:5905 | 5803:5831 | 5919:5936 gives 4.95 angstrom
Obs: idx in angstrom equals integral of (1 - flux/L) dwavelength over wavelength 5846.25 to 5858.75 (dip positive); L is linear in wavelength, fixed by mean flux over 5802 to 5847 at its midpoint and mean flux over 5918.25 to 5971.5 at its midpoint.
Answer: 0.5 angstrom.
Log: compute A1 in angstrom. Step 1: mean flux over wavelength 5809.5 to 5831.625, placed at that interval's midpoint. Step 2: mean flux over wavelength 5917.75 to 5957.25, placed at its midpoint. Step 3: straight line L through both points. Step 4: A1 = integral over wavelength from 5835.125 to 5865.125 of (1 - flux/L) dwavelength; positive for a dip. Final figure 1.7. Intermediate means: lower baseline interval 4.61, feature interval 4.29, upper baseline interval 4.34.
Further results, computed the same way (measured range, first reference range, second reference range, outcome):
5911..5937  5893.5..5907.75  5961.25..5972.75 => -1.37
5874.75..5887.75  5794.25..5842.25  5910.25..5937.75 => 0.73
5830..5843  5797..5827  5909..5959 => 0.74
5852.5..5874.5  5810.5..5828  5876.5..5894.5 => -0.74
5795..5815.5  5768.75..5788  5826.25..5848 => -0.88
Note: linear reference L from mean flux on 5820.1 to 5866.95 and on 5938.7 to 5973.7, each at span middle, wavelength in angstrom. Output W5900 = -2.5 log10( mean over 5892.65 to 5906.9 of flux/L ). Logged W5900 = 0.12 mag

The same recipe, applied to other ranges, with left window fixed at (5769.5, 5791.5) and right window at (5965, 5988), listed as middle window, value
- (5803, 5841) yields -0.037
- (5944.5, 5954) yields 0.039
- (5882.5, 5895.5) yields 0.182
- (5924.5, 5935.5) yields 0.013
